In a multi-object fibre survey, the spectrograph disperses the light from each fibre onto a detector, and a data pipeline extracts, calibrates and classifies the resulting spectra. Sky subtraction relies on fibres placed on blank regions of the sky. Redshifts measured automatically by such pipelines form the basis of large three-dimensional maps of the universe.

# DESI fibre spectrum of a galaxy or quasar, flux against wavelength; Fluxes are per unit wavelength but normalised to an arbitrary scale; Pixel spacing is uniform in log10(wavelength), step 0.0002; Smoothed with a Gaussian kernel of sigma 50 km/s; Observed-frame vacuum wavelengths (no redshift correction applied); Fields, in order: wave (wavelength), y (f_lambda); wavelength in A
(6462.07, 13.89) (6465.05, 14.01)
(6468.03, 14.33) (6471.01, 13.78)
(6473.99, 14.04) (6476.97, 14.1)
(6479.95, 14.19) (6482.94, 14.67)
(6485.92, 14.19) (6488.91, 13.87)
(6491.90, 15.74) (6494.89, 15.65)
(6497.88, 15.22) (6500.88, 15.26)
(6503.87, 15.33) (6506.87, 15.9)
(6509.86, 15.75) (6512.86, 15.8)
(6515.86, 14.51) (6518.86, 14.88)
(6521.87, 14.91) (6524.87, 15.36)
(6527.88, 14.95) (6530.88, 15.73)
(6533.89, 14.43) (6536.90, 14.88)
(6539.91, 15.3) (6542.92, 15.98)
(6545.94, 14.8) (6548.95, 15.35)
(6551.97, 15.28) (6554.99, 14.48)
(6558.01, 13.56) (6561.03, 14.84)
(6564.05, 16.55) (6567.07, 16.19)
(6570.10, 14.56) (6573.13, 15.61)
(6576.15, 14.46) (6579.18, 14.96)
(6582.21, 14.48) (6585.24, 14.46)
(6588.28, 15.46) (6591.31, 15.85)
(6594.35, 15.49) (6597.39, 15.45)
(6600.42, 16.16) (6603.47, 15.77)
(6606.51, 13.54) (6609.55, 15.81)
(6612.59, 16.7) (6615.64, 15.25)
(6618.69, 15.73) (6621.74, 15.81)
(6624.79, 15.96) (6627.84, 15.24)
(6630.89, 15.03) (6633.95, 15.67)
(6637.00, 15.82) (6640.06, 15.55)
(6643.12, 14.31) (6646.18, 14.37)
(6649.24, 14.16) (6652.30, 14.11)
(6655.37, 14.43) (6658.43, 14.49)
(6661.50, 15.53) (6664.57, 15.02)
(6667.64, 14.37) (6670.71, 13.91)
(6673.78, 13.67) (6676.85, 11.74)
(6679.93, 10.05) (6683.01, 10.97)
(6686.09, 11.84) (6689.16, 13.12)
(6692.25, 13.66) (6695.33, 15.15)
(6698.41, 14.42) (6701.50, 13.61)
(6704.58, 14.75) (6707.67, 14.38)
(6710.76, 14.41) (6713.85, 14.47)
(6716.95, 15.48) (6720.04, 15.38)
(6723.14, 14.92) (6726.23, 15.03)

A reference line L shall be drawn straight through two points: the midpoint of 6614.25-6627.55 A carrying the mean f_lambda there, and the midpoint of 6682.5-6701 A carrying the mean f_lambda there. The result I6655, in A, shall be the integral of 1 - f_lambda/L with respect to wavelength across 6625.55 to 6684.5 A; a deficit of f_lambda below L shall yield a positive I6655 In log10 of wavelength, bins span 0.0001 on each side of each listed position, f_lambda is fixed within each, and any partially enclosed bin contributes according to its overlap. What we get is 1.7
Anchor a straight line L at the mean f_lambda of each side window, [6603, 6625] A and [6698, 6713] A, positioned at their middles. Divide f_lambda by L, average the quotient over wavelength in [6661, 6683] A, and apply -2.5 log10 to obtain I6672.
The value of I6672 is 0.12 mag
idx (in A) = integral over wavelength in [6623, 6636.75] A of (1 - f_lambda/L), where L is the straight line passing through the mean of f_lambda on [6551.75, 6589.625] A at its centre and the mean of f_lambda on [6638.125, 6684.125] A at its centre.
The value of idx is -1.3 A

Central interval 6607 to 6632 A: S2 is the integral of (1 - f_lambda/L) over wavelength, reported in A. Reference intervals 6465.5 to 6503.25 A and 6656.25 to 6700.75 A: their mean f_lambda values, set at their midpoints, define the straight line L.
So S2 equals -3.3 A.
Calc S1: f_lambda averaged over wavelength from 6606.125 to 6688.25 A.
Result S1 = 14.4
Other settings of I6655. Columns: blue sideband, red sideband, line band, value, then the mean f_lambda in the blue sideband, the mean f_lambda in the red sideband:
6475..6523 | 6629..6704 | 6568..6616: -2.8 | 15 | 14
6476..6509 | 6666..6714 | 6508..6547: -1.4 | 15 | 13.4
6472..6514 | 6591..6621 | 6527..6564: 0.5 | 15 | 15.6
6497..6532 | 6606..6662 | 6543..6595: 0.4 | 15.3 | 15.2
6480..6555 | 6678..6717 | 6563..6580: -0.9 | 15.1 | 13.5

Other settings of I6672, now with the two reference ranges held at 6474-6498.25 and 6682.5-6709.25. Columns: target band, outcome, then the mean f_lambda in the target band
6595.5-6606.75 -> -0.10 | 15.4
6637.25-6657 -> -0.05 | 14.6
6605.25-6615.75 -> -0.10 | 15.4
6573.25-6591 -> -0.05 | 14.9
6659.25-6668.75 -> -0.09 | 15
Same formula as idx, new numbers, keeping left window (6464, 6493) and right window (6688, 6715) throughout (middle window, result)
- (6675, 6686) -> 2.4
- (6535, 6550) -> -1.0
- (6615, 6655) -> -2.5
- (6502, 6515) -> -1.2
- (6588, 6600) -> -1.2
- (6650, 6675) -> -0.4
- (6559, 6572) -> -1.1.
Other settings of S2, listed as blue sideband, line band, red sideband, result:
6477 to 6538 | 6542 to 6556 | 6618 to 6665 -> -0.1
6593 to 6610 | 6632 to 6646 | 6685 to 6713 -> -0.4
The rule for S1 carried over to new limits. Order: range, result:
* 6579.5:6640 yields 15.4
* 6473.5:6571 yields 15.1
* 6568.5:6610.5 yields 15.1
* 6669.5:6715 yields 13.3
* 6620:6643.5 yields 15.5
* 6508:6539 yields 15.1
